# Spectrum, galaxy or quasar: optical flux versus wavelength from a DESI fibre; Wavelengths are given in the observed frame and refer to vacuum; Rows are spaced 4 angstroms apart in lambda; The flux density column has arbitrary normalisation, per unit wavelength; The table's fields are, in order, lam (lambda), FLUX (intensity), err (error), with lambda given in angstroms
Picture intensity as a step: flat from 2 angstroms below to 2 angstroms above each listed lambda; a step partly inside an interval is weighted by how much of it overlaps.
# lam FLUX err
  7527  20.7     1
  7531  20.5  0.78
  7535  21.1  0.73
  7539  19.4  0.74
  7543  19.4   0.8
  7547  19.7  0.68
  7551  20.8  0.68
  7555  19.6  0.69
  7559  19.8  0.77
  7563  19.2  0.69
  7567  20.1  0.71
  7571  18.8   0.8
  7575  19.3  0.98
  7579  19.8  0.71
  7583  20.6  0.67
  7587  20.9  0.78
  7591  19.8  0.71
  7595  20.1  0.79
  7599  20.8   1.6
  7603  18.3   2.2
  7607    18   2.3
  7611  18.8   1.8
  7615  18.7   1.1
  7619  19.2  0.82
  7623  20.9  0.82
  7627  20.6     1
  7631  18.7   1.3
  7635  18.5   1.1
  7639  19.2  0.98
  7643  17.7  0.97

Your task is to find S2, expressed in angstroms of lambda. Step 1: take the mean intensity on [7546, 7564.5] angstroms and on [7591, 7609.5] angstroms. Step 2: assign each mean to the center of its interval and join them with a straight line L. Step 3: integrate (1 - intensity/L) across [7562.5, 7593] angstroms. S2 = -0.39 angstroms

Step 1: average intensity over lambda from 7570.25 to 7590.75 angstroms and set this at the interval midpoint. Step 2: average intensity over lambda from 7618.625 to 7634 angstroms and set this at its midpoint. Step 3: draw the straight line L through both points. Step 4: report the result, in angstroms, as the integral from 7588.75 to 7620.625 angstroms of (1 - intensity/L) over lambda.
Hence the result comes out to 1.1 angstroms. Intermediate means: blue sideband 19.9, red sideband 19.8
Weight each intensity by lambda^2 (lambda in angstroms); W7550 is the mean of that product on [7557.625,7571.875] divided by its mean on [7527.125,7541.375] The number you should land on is 1.0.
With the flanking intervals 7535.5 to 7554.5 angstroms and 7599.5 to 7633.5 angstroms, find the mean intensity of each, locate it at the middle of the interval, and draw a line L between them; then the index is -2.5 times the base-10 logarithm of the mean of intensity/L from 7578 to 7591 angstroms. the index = -0.05 mag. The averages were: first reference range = 19.9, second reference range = 19.2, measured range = 20.4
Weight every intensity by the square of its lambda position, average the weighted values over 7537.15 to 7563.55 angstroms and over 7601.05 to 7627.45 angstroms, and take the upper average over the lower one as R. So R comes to 1.0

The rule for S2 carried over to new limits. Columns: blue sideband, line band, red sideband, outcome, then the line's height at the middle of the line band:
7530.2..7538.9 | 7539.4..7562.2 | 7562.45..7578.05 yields 0.3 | 20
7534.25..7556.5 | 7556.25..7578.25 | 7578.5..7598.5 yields 0.7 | 20.1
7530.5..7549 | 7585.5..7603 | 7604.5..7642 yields -0.7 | 19.4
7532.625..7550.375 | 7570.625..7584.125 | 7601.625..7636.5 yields -0.1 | 19.6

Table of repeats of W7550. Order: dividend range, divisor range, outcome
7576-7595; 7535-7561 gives 1.03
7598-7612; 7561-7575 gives 0.98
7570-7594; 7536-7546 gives 1.03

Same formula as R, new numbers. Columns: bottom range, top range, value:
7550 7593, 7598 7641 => 0.98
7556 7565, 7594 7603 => 1.04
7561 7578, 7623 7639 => 1.02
